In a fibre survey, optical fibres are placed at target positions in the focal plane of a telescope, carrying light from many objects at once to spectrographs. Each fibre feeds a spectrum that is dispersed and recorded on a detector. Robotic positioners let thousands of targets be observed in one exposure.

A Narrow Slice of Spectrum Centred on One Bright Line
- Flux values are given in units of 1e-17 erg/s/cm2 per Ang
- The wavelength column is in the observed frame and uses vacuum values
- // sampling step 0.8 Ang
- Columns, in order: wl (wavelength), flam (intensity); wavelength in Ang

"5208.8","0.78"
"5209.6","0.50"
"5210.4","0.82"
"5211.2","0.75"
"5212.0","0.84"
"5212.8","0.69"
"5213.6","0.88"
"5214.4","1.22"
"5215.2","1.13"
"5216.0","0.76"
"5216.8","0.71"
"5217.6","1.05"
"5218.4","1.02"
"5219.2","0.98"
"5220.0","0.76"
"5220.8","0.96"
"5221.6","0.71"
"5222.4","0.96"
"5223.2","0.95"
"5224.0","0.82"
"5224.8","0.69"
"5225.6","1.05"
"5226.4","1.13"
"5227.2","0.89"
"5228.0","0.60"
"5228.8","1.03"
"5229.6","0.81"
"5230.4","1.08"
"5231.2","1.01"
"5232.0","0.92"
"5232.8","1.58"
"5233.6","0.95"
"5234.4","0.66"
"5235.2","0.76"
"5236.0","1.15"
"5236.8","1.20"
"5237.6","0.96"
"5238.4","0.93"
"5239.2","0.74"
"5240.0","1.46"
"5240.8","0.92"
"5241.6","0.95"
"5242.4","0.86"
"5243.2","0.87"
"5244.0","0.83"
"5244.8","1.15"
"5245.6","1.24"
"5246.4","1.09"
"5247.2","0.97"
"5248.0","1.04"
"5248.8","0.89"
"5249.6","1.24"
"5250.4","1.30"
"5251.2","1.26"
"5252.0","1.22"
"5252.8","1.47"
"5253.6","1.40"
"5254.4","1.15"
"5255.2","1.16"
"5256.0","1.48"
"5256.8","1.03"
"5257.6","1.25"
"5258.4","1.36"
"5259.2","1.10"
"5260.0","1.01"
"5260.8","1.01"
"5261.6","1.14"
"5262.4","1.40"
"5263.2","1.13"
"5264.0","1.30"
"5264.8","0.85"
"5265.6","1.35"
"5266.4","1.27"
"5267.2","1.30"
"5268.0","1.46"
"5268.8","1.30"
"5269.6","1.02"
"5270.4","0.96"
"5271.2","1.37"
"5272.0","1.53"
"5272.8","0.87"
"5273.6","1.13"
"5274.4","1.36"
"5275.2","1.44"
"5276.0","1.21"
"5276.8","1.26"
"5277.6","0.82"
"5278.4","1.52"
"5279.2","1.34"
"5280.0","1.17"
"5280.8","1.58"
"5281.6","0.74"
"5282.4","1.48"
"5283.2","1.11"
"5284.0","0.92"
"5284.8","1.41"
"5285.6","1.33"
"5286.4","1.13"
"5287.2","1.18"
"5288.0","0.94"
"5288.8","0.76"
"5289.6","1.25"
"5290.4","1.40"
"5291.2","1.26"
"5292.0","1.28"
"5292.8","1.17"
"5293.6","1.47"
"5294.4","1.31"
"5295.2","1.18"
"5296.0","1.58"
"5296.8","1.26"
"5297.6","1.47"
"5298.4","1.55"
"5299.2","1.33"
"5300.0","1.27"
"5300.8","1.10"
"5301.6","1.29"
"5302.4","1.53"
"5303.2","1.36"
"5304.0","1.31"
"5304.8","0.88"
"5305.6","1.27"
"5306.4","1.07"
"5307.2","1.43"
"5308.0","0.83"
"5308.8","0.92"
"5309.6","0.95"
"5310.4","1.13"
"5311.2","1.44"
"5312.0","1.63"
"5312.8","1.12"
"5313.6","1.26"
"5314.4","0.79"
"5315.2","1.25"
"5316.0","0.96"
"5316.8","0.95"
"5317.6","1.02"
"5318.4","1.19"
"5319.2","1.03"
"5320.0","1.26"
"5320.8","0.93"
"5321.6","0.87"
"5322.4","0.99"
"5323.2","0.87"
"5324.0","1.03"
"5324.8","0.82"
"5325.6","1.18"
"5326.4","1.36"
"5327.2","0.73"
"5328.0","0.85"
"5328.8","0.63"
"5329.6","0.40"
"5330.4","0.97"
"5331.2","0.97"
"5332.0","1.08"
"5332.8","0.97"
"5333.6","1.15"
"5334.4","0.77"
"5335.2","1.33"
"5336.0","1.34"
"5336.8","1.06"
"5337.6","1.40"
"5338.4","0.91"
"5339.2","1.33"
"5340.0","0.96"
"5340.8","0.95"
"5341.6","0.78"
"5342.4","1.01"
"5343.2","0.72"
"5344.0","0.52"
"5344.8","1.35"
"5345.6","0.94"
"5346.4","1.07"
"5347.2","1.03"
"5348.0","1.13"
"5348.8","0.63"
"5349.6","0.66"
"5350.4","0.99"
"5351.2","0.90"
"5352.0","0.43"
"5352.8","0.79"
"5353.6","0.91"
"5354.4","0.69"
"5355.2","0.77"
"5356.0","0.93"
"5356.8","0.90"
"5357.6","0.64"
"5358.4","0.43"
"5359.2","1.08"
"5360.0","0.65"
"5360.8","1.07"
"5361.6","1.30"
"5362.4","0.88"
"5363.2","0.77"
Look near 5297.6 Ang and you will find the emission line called C IV 1549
